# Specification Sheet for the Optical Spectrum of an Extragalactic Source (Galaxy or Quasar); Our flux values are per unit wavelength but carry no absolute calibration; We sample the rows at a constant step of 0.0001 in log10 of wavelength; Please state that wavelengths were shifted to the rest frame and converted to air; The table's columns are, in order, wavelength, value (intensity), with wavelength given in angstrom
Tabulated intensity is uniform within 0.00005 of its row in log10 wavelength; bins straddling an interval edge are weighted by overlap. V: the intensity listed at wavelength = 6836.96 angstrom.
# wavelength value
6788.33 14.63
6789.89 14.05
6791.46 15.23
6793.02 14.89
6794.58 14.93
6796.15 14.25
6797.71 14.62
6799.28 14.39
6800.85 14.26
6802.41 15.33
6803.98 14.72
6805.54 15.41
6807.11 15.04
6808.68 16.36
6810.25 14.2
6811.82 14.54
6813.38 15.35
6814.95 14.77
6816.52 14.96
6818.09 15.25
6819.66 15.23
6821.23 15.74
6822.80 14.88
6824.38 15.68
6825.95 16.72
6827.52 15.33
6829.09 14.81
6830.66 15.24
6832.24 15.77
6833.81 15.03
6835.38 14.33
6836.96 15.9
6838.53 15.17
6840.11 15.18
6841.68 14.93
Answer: 15.9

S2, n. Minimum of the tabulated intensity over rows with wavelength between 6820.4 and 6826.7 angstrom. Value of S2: 14.88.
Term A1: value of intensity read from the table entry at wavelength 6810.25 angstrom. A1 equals 14.2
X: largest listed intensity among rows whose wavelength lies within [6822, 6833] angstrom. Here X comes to 16.72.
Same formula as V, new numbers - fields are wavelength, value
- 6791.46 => 15.23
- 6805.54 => 15.41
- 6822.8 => 14.88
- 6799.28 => 14.39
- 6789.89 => 14.05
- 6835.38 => 14.33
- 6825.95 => 16.72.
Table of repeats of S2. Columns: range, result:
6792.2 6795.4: 14.89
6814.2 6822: 14.77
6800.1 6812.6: 14.2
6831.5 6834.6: 15.03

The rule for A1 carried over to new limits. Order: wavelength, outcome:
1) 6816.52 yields 14.96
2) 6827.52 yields 15.33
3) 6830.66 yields 15.24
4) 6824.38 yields 15.68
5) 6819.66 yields 15.23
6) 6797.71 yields 14.62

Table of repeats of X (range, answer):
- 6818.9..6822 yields 15.74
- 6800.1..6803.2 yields 15.33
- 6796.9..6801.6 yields 14.62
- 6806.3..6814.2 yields 16.36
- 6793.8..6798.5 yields 14.93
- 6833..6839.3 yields 15.9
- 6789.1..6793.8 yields 15.23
